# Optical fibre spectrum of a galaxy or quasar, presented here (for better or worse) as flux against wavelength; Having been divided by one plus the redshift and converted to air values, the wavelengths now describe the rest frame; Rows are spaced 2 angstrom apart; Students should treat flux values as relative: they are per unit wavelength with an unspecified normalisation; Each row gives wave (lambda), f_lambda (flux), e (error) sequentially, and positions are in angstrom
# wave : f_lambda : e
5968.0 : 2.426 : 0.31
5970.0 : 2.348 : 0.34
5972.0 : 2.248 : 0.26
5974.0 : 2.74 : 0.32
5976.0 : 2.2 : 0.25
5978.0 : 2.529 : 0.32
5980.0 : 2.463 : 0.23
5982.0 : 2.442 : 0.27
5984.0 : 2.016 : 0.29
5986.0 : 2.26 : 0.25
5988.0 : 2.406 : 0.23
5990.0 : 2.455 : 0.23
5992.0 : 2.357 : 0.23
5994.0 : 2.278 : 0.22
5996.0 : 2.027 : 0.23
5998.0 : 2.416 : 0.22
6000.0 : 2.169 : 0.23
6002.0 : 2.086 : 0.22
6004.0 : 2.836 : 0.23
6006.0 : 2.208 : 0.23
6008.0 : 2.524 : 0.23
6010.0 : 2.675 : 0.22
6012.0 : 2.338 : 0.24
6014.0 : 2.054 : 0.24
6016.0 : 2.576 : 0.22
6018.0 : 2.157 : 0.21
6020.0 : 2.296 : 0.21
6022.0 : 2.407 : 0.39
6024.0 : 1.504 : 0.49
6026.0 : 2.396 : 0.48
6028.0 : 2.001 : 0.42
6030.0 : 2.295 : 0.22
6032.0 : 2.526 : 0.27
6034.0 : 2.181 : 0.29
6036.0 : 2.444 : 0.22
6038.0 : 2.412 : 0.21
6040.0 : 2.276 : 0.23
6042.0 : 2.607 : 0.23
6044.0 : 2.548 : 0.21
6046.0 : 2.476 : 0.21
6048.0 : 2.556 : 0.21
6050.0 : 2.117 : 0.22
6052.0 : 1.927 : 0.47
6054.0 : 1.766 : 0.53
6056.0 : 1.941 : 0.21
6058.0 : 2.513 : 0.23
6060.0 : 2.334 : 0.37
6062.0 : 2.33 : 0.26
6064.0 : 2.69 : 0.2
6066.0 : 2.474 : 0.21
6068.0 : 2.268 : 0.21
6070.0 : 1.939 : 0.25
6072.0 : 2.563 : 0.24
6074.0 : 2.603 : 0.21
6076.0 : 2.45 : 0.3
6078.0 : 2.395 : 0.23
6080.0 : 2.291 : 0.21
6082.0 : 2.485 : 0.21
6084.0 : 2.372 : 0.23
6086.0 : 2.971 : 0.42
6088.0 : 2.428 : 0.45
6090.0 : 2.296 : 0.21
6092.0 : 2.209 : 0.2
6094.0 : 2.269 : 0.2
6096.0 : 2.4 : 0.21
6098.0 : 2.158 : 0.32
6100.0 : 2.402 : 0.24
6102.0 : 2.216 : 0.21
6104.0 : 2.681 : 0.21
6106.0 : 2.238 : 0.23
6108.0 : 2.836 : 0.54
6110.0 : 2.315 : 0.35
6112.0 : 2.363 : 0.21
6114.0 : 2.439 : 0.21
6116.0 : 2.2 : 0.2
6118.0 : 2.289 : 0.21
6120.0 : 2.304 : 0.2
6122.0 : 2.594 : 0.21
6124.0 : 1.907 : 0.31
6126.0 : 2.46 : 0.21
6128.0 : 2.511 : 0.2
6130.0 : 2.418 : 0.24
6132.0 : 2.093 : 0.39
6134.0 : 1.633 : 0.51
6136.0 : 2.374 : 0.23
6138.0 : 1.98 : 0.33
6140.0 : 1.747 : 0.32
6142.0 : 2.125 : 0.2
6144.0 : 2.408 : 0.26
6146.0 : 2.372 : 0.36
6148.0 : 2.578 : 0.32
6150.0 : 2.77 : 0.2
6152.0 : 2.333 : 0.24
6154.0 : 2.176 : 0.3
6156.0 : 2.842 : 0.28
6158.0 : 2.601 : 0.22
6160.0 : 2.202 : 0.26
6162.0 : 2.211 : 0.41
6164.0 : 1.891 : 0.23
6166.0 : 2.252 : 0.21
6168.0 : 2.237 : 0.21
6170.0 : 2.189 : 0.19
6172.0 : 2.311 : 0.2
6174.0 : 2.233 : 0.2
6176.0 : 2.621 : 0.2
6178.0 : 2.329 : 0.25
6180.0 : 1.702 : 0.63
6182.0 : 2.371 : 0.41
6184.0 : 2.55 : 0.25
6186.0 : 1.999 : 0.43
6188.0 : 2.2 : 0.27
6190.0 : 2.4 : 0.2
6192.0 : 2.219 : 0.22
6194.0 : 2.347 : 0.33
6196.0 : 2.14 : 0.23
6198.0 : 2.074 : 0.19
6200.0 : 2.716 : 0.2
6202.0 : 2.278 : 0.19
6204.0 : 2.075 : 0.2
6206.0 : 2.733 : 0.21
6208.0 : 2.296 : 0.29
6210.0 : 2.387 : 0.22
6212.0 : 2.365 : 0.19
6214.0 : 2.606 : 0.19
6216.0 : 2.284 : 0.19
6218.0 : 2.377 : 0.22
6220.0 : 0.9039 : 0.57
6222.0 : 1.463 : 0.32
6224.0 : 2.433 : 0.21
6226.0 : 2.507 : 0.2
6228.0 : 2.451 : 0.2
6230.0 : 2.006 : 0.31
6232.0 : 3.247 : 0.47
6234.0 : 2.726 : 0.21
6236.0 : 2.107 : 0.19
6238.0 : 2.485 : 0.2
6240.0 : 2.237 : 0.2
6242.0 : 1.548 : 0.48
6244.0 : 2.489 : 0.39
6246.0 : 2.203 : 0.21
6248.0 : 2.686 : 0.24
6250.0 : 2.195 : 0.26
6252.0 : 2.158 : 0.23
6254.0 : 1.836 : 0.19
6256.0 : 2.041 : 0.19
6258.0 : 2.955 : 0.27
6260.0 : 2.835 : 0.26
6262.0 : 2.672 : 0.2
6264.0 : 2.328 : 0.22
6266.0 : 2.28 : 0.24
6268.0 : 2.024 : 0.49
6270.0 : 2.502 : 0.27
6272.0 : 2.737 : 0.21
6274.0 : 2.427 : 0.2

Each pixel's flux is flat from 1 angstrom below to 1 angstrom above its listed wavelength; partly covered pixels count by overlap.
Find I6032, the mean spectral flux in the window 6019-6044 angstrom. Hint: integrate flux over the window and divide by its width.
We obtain 2.29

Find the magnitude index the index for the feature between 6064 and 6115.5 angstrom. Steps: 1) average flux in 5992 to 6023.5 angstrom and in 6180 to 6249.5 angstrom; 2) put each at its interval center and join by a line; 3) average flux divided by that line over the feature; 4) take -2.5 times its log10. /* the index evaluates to -0.05 mag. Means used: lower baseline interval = 2.32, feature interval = 2.41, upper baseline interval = 2.28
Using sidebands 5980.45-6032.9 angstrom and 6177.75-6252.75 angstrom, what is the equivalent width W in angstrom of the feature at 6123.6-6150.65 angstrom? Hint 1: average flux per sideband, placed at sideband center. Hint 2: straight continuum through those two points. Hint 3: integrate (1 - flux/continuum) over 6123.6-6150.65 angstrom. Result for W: 0.5 angstrom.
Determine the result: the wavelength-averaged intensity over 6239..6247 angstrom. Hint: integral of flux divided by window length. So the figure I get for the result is 2.12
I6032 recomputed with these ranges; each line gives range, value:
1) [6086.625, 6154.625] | 2.31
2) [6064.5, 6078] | 2.4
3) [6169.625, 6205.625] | 2.27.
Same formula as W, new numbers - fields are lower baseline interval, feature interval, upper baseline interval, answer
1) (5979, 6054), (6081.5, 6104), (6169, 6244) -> -1.0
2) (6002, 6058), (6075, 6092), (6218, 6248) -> -1.3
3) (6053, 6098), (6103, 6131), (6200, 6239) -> -0.6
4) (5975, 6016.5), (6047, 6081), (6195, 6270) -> 0.4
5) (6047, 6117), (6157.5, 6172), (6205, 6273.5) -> 0.8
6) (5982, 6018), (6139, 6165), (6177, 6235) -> -0.4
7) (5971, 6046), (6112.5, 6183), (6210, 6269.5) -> 1.0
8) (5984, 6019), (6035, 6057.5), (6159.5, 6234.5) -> 0.3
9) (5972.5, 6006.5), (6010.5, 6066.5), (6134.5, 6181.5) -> 0.8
